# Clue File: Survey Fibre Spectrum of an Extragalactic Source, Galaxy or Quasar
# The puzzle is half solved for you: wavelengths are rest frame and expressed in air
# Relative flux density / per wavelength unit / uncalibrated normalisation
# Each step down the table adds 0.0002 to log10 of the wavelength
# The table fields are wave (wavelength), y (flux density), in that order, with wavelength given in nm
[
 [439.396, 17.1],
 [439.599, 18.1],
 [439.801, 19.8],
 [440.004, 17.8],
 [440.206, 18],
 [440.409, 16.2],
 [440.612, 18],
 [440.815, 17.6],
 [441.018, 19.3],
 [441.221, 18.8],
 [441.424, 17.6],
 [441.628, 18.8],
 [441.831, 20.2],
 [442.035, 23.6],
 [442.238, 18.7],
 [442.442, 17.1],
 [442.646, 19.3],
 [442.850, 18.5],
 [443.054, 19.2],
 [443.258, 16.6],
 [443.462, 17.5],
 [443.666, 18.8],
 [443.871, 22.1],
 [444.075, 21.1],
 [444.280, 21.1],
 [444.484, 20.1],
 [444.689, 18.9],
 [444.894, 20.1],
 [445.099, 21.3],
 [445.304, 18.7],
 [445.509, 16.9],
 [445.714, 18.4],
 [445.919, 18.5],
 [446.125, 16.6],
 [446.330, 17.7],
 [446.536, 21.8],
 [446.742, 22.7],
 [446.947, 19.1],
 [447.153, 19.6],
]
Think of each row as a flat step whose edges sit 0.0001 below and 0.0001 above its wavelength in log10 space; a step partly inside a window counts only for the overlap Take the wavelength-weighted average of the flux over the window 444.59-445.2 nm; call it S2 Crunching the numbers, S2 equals 20.1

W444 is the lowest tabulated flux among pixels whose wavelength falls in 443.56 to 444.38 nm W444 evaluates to 18.8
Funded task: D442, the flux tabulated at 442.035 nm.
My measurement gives 23.6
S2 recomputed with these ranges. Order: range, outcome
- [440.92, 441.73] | 18.6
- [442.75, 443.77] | 18.1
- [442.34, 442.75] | 18.2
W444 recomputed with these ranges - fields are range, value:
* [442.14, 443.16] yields 17.1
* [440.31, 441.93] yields 16.2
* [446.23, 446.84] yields 17.7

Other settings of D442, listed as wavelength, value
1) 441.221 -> 18.8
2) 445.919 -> 18.5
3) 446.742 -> 22.7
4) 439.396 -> 17.1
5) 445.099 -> 21.3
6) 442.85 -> 18.5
